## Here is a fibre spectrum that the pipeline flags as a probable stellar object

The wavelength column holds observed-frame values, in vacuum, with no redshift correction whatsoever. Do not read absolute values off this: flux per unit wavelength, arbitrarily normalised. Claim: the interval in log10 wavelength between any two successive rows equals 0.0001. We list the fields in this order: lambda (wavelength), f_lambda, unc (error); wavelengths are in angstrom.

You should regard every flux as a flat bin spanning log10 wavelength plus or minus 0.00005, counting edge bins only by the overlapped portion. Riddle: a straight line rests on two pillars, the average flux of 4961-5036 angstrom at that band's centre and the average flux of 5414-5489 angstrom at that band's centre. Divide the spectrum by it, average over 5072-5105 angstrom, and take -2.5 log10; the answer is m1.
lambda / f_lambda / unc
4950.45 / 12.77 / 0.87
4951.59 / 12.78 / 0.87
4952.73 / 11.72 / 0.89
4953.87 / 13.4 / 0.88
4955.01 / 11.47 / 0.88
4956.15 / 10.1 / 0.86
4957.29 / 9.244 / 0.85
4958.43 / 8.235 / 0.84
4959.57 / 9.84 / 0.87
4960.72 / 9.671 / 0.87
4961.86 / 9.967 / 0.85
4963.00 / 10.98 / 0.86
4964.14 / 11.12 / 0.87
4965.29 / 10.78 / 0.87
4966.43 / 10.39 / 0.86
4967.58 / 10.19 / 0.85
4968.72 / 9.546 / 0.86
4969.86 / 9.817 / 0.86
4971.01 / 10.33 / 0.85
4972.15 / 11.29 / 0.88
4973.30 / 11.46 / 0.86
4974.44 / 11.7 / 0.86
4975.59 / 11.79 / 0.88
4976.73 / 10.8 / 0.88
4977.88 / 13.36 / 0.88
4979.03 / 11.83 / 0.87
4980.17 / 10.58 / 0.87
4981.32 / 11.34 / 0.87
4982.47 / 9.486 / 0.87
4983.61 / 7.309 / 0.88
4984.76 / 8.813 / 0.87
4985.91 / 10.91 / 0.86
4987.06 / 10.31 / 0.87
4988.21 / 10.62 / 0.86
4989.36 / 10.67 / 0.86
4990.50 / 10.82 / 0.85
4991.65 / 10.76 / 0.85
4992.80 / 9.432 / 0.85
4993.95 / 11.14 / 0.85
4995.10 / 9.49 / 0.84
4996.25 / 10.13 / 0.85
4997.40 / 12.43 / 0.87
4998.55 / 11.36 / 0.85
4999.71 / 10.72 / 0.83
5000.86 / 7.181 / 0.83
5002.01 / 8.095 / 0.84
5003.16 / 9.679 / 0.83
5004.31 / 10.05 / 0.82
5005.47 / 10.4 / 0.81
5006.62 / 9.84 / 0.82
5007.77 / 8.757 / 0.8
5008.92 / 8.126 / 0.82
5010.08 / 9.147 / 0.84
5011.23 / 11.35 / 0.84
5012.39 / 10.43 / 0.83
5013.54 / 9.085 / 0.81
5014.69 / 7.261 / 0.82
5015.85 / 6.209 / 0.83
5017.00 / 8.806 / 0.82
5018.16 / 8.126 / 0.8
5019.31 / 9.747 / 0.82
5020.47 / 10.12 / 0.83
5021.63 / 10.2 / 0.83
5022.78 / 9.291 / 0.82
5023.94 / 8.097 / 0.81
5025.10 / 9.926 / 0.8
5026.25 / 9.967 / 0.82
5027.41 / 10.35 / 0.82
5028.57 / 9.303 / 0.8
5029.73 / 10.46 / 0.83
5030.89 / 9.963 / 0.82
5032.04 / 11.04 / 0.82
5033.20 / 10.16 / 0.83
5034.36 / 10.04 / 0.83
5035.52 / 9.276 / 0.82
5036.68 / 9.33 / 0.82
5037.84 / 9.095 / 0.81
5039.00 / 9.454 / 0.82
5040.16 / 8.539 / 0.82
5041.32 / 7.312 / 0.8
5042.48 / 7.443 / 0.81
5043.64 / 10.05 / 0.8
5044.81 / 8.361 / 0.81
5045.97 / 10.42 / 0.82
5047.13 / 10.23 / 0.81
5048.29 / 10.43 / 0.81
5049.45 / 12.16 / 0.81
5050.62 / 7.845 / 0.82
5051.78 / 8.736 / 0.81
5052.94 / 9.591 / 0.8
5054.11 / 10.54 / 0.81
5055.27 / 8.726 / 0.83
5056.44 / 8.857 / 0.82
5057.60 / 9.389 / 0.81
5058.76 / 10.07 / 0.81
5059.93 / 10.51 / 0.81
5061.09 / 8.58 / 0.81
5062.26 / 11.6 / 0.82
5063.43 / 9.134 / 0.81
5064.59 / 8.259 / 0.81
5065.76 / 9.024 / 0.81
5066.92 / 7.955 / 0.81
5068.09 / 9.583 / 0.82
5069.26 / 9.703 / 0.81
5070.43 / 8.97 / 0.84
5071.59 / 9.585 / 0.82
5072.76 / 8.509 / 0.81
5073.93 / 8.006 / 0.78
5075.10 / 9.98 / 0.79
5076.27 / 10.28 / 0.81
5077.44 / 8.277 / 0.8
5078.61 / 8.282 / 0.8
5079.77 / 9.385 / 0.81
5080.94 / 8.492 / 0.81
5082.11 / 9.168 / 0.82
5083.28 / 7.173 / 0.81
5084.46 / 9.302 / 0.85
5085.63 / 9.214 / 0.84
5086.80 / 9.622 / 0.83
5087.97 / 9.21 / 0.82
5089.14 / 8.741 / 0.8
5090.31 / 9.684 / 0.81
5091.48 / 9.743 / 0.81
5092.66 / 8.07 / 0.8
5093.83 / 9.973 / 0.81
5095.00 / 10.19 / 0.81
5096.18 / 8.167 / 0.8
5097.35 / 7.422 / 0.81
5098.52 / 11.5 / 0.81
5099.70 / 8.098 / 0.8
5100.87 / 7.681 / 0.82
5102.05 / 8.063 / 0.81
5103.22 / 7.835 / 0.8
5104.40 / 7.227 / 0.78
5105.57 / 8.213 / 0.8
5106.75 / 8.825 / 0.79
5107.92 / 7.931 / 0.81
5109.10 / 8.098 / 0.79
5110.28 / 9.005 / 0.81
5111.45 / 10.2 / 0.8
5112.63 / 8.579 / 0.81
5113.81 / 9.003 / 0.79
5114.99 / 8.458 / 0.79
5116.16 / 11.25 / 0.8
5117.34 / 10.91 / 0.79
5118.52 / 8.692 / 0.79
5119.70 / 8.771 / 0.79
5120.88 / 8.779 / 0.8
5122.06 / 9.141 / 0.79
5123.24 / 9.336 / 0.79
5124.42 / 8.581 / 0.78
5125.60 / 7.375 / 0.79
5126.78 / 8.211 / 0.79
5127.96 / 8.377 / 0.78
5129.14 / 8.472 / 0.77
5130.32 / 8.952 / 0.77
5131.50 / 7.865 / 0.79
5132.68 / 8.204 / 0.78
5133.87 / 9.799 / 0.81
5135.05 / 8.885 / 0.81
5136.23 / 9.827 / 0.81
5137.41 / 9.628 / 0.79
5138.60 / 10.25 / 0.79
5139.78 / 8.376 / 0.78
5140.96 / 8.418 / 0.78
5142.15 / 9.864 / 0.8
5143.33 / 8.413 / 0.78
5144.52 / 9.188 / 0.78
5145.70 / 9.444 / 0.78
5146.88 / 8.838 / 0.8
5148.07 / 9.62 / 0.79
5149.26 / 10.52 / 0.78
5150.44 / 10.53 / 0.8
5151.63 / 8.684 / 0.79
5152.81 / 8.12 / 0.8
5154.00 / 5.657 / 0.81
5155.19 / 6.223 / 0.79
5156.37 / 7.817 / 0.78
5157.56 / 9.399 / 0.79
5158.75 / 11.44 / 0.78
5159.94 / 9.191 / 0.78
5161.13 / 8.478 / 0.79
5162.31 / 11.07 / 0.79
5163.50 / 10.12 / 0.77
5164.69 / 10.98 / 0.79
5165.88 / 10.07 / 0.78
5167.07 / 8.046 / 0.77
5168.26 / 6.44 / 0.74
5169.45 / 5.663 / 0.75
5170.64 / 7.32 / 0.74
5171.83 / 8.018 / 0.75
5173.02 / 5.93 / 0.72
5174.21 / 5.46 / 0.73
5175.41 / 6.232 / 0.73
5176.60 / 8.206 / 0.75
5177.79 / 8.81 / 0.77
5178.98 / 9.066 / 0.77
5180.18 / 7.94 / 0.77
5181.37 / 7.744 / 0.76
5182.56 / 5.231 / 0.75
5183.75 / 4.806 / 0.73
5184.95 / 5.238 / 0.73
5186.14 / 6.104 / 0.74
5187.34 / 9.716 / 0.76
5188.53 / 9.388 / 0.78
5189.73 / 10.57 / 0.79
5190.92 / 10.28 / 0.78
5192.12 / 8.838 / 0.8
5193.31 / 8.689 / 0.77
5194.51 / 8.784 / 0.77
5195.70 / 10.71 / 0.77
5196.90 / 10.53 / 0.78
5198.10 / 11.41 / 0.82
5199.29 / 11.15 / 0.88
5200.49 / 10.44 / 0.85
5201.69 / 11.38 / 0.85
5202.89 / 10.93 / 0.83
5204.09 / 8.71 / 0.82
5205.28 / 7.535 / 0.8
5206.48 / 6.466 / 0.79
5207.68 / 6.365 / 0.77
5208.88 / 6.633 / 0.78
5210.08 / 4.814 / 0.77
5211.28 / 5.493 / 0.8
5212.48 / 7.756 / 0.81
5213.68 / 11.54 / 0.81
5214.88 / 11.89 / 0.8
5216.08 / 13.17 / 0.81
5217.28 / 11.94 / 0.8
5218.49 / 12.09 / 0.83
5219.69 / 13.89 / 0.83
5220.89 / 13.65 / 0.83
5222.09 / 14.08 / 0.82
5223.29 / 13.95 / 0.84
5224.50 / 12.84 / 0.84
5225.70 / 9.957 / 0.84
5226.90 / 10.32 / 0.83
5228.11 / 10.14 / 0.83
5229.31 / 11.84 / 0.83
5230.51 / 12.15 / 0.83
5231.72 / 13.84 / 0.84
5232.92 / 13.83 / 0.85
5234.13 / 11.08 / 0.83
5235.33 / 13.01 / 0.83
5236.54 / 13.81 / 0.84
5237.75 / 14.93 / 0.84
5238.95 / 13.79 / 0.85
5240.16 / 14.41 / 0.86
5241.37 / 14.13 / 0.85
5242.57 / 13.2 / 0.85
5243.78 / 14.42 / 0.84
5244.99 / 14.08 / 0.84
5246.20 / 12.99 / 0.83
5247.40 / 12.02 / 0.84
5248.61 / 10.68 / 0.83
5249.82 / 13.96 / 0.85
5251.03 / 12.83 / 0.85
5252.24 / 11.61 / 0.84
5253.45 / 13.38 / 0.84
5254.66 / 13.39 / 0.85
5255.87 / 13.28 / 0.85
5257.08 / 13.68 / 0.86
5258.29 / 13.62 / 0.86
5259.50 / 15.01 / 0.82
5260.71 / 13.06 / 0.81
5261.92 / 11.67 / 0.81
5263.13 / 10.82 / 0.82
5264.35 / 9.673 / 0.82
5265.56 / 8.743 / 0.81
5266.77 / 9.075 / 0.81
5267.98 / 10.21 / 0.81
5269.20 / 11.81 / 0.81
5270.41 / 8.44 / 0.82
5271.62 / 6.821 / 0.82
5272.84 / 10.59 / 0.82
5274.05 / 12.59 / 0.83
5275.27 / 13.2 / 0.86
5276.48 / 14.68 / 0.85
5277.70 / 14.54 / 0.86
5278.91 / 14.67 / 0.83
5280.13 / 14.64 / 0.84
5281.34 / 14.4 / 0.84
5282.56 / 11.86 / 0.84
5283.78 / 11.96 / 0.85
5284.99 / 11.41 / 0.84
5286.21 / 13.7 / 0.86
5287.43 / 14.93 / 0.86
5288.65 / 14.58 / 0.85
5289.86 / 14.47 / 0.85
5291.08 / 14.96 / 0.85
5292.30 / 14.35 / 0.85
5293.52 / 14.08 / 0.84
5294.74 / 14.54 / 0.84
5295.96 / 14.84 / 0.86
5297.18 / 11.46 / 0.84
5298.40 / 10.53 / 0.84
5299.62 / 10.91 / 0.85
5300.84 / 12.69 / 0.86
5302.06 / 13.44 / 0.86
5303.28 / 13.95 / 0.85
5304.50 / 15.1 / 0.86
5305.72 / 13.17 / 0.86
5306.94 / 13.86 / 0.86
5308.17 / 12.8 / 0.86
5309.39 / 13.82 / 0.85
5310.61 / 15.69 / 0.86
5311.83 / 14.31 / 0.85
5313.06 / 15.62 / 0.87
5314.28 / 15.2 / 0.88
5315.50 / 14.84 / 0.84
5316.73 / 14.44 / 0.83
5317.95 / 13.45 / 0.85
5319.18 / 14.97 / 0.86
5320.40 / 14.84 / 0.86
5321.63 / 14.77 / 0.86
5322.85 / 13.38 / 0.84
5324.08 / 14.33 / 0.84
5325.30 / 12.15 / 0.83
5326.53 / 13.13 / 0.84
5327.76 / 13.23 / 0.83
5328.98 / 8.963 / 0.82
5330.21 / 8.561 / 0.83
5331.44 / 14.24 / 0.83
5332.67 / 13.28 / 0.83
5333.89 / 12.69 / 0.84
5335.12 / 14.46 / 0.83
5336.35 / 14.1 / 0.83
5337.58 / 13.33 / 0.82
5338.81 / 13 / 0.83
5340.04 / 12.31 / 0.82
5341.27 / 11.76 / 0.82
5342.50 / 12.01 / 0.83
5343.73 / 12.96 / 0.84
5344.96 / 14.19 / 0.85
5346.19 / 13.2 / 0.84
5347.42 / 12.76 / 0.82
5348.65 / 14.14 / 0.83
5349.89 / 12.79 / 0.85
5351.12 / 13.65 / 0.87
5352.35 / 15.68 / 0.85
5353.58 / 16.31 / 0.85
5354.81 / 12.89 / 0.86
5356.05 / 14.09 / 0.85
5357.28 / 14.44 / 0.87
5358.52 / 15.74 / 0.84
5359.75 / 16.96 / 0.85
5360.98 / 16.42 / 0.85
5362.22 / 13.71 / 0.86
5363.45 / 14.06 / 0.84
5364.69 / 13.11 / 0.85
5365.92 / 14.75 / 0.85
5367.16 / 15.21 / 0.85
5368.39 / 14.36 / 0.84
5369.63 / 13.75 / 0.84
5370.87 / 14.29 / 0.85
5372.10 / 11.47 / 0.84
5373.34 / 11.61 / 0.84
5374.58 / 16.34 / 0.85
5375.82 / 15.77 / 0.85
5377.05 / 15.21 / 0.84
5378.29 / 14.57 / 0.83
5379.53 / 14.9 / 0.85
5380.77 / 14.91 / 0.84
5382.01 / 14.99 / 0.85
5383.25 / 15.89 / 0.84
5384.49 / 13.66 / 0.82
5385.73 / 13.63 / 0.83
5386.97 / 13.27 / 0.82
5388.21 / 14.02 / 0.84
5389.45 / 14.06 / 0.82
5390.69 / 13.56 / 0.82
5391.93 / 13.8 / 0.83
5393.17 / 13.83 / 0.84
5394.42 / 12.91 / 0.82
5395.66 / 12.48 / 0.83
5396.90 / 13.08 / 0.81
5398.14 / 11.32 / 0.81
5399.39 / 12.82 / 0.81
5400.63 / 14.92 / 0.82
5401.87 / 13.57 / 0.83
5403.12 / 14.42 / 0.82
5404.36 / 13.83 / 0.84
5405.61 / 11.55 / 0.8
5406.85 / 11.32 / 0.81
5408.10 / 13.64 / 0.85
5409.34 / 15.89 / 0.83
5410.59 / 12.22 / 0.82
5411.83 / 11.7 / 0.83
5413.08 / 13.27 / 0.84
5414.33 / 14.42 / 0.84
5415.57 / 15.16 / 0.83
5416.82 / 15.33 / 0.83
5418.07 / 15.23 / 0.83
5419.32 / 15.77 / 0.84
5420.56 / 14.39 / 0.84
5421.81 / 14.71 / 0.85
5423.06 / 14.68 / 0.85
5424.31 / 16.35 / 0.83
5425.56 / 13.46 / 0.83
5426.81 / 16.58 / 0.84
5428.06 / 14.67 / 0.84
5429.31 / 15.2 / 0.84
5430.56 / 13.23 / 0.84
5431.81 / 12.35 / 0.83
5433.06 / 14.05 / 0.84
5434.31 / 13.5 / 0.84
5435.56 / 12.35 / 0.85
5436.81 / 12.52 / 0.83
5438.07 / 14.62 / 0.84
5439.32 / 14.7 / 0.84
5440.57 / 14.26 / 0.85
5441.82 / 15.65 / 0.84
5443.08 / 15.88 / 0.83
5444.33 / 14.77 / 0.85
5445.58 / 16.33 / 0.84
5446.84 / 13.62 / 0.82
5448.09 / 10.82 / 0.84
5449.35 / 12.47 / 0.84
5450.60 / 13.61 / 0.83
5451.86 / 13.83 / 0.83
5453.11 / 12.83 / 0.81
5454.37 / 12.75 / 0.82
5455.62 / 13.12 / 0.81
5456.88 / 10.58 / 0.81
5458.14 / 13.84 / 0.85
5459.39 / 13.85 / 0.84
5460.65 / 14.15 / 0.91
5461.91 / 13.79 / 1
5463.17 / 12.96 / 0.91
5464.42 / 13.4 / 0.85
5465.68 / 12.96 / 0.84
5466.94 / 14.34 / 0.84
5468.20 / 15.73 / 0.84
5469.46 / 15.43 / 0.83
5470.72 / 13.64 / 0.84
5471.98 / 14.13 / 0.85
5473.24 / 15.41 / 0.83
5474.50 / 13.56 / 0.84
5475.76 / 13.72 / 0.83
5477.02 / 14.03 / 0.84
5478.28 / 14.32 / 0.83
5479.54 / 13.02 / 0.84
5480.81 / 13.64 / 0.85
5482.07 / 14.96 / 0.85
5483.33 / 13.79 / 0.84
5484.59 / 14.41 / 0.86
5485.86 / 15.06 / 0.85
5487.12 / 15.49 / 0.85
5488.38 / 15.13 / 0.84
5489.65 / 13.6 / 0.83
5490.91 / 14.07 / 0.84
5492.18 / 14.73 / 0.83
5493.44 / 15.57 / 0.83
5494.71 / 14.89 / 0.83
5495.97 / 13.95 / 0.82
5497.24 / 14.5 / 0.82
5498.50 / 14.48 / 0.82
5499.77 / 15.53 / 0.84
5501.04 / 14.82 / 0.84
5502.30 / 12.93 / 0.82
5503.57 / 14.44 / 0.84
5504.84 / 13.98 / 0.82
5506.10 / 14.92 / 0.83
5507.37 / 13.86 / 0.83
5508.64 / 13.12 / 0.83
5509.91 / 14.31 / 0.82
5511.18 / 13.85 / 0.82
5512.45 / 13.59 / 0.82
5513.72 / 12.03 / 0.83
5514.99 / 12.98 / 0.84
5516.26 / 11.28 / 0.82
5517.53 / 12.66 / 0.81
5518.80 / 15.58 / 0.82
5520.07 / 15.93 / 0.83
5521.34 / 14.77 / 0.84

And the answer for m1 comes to 0.22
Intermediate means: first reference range 10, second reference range 14.1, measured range 8.83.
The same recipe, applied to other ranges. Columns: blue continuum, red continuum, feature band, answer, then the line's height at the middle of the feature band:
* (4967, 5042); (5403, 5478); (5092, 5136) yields 0.24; 10.9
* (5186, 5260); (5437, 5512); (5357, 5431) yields -0.07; 13.2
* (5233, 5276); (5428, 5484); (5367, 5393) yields -0.08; 13.3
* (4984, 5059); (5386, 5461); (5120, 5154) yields 0.21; 10.8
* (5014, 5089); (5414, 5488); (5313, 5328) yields -0.13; 12.5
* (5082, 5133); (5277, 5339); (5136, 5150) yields 0.03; 9.65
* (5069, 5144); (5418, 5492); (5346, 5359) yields -0.13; 12.6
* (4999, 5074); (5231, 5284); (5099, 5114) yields 0.23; 10.4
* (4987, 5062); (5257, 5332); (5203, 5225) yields 0.18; 12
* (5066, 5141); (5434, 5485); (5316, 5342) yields -0.09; 12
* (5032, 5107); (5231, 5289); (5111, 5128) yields 0.11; 10.1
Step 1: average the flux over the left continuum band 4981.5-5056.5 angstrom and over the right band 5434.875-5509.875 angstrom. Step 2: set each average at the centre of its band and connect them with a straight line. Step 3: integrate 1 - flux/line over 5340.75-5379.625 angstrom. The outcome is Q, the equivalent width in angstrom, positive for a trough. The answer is -3.6 angstrom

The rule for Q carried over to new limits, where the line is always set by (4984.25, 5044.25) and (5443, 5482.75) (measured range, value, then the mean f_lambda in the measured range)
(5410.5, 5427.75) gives -1.6 angstrom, 14.6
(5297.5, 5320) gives -2.7 angstrom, 13.8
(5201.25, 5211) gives 3.1 angstrom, 7.72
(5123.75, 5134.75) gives 2.3 angstrom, 8.45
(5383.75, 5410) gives -0.5 angstrom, 13.4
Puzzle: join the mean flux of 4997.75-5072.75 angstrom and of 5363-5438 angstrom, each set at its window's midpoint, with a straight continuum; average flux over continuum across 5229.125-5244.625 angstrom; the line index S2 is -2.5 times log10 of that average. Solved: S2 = -0.13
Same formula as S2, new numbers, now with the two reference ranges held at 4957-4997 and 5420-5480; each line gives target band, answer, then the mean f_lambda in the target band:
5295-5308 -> -0.01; 13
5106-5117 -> 0.25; 9.07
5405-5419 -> 0.00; 13.7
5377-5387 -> -0.09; 14.6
